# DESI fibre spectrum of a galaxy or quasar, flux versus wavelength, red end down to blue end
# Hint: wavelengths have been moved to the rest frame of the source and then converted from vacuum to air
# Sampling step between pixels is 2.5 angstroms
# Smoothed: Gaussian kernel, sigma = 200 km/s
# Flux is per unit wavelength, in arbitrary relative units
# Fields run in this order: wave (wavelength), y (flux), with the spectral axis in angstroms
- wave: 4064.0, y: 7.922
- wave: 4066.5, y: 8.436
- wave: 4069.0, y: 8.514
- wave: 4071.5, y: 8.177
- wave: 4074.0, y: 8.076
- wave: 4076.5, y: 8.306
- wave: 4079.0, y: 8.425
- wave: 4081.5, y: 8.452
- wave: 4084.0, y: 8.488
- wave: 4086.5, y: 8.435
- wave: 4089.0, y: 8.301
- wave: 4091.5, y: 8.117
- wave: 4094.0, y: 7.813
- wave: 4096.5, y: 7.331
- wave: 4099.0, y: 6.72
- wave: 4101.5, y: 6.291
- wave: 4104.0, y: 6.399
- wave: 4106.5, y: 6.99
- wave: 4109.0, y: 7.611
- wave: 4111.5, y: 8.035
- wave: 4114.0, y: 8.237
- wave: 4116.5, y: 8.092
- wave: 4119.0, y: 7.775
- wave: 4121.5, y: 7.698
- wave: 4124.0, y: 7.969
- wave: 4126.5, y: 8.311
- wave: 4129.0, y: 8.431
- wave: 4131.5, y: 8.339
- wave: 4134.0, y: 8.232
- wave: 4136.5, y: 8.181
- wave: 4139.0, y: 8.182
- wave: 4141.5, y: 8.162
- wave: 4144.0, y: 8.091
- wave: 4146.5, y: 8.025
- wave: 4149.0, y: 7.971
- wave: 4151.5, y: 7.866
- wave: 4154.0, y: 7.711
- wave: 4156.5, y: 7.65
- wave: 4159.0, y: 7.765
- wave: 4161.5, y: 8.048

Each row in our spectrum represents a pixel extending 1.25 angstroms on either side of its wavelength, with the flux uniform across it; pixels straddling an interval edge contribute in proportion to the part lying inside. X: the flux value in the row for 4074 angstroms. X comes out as 8.076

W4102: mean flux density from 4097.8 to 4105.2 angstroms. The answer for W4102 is 6.47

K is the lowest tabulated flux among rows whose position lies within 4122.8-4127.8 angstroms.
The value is 7.969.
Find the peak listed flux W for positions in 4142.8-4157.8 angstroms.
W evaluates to 8.091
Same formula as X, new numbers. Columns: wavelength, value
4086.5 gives 8.435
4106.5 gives 6.99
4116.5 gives 8.092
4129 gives 8.431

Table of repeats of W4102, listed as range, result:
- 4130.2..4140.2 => 8.23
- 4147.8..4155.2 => 7.85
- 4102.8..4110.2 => 7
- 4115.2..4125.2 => 7.88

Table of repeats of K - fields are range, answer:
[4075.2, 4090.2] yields 8.301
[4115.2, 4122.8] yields 7.698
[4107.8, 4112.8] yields 7.611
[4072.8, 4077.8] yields 8.076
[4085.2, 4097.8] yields 7.331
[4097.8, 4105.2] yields 6.291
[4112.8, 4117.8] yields 8.092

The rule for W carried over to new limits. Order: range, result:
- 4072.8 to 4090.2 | 8.488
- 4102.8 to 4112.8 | 8.035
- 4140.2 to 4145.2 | 8.162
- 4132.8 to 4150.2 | 8.232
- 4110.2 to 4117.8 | 8.237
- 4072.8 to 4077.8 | 8.306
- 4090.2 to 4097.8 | 8.117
